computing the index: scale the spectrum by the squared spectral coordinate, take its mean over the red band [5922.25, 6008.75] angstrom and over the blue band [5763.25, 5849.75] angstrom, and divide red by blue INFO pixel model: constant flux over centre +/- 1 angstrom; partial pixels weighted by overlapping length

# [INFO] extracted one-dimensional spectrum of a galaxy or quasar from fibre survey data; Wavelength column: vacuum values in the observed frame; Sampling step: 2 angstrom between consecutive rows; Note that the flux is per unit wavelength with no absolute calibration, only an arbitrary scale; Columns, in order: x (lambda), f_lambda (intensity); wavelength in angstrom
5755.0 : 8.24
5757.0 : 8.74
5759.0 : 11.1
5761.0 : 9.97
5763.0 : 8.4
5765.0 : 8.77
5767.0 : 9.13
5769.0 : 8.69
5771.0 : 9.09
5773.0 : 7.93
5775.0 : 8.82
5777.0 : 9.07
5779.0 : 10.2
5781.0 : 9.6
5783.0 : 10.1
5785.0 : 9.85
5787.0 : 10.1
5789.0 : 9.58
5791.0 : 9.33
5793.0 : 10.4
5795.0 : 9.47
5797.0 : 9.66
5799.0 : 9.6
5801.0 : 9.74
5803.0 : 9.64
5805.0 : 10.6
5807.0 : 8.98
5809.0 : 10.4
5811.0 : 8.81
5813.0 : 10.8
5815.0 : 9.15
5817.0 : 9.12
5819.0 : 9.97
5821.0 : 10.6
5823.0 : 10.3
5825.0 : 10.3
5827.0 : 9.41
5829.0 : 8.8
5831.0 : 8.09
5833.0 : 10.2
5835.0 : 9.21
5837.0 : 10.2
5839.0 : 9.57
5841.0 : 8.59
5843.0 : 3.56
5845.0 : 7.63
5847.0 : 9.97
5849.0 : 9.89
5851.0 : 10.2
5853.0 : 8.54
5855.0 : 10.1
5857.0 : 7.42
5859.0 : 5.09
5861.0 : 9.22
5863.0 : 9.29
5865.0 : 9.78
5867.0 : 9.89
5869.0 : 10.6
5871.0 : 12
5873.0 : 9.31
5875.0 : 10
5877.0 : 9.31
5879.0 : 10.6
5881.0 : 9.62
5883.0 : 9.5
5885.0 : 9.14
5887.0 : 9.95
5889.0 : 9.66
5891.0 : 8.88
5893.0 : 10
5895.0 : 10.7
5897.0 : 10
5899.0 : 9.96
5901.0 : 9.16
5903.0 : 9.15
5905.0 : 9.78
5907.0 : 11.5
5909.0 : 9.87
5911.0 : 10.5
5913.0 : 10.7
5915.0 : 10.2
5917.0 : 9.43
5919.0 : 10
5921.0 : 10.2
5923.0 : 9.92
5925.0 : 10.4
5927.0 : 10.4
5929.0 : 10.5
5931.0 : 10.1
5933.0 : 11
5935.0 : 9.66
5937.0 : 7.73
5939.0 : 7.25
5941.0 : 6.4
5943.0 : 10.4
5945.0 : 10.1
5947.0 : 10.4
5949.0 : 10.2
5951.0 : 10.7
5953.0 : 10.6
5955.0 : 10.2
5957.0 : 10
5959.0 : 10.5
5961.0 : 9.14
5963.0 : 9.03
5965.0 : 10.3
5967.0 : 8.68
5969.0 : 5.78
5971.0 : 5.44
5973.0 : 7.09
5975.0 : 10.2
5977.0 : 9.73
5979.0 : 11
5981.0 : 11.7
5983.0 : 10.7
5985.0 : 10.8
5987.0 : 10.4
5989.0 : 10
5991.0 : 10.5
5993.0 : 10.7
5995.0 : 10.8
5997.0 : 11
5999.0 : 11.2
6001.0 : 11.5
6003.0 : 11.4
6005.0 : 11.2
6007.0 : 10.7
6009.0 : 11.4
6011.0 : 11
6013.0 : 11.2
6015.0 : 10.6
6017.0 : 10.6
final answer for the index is 1.12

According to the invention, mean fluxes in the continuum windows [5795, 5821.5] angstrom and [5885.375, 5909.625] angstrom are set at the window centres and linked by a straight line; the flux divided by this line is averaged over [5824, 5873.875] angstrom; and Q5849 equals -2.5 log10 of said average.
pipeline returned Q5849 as 0.08 mag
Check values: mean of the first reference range 9.75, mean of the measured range 9.07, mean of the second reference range 9.87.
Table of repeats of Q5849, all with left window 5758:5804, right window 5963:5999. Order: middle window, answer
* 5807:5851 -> 0.03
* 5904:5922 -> -0.07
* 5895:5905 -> -0.01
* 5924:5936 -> -0.07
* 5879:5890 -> -0.01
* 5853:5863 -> 0.18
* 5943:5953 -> -0.08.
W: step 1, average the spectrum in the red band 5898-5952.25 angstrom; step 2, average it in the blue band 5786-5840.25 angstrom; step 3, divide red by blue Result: 1.01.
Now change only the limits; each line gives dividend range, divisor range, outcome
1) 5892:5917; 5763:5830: 1.06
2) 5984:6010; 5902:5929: 1.07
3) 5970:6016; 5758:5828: 1.09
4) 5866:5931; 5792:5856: 1.06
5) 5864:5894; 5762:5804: 1.05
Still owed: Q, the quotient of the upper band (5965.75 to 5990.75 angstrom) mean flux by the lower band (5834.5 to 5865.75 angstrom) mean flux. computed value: 1.1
